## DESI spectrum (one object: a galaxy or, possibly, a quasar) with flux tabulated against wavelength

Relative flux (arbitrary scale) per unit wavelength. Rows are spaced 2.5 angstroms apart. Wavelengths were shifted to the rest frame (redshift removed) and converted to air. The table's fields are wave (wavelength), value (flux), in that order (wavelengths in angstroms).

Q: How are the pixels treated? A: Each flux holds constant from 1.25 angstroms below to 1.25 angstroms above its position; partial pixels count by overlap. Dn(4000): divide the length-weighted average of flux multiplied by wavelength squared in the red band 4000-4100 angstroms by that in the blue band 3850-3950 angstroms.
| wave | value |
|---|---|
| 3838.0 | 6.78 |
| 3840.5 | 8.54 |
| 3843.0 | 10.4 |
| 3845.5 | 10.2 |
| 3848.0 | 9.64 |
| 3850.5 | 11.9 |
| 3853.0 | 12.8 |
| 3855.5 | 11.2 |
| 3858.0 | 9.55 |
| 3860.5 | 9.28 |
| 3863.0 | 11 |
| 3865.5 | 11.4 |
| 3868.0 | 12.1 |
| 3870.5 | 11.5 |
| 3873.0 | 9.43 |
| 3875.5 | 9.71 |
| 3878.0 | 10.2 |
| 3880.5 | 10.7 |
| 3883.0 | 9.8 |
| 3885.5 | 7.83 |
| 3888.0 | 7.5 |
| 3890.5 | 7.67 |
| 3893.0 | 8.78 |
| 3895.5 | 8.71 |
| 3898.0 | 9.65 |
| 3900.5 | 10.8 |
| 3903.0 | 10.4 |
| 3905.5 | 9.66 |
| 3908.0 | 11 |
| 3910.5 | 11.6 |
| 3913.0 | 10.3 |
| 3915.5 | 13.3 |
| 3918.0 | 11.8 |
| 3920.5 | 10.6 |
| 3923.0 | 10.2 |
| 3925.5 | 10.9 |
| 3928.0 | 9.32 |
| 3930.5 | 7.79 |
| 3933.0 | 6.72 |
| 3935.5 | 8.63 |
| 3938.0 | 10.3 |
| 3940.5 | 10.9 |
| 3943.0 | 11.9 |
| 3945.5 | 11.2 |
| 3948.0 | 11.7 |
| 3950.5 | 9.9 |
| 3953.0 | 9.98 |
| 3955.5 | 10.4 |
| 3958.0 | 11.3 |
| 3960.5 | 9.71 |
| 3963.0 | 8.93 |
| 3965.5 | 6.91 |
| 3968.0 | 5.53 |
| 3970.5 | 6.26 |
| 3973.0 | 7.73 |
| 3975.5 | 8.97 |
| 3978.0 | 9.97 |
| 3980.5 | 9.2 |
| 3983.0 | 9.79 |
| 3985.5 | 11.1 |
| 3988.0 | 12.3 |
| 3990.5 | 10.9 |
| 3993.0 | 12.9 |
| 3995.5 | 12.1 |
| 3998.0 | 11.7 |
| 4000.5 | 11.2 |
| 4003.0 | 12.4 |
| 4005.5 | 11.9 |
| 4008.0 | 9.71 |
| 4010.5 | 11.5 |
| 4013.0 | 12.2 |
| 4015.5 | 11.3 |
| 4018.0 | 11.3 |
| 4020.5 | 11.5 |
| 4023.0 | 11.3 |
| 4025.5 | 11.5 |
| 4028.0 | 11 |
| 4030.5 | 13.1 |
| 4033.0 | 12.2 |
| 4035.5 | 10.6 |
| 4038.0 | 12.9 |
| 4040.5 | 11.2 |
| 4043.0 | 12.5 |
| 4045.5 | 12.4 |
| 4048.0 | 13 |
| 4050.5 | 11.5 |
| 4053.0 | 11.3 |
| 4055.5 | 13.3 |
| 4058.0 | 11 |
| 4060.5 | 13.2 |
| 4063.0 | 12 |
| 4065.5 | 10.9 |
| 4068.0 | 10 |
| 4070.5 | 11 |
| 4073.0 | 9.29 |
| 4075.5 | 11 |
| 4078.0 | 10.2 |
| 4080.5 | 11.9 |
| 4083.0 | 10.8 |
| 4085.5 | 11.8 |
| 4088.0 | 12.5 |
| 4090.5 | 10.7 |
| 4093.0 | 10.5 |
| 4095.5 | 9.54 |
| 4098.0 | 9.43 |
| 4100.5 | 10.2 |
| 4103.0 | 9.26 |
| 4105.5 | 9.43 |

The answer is 1.2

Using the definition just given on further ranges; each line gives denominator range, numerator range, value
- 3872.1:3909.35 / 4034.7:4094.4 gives 1.32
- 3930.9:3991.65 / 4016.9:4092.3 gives 1.27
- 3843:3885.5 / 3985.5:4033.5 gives 1.19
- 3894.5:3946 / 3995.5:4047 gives 1.20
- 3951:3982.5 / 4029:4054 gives 1.42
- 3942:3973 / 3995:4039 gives 1.28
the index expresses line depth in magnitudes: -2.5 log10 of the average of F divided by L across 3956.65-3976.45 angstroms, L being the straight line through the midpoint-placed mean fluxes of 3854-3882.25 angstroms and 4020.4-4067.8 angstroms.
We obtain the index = 0.352 mag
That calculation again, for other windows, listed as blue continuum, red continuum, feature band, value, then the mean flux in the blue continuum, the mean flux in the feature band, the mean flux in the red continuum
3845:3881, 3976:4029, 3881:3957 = 0.10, 10.7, 9.99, 11.2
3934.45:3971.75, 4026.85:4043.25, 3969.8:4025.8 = 0.00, 9.58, 10.8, 11.9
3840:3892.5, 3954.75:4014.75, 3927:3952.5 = 0.04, 10.1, 9.85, 10.2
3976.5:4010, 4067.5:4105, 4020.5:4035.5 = -0.07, 11.2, 11.7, 10.5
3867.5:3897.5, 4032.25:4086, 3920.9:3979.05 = 0.09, 9.43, 9.37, 11.5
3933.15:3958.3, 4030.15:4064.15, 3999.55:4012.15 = 0.01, 10.4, 11.4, 12.1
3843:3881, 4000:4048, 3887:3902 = 0.22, 10.7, 8.9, 11.7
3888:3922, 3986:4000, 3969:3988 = 0.26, 10.2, 9.17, 11.9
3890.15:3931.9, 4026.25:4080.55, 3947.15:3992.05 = 0.14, 10.2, 9.48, 11.6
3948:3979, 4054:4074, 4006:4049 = -0.12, 8.91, 11.7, 11.4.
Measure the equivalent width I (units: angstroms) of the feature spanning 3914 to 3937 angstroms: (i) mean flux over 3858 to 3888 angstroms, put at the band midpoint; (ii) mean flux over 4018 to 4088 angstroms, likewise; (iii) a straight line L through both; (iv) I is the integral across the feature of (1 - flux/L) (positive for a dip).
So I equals 1.3 angstroms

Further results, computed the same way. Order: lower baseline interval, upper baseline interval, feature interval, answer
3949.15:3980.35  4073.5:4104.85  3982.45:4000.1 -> -4.59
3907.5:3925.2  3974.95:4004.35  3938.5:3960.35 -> 0.69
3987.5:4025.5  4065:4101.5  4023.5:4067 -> -3.28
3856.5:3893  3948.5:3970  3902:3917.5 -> -2.59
